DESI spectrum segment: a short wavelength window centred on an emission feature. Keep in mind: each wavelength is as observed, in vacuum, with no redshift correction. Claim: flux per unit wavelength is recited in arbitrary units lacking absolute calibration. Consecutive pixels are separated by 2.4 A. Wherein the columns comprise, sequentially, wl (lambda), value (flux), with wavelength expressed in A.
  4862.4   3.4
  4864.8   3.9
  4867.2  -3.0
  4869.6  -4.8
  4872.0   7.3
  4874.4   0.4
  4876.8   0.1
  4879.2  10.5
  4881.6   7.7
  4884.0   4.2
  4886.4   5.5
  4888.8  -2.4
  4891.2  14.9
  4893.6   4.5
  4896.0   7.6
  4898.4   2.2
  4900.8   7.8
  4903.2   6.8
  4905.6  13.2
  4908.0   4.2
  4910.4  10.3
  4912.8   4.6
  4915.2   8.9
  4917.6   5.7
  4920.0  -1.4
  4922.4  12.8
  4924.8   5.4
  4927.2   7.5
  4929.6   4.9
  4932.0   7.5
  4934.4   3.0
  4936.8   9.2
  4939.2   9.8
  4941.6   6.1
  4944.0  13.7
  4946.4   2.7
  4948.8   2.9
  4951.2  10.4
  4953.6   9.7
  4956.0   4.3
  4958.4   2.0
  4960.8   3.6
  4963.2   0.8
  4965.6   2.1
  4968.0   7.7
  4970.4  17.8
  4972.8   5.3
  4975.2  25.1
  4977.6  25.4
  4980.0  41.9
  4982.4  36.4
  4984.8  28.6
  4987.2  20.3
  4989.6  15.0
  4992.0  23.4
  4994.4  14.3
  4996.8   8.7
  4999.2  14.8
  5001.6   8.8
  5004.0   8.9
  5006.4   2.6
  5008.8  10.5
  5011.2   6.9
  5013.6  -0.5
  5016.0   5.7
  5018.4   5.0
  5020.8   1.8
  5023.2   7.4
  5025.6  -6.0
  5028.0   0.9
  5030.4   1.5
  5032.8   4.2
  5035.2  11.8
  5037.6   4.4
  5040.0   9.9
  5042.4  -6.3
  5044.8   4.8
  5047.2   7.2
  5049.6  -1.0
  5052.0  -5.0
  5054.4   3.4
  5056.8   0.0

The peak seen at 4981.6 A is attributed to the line C IV 1549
